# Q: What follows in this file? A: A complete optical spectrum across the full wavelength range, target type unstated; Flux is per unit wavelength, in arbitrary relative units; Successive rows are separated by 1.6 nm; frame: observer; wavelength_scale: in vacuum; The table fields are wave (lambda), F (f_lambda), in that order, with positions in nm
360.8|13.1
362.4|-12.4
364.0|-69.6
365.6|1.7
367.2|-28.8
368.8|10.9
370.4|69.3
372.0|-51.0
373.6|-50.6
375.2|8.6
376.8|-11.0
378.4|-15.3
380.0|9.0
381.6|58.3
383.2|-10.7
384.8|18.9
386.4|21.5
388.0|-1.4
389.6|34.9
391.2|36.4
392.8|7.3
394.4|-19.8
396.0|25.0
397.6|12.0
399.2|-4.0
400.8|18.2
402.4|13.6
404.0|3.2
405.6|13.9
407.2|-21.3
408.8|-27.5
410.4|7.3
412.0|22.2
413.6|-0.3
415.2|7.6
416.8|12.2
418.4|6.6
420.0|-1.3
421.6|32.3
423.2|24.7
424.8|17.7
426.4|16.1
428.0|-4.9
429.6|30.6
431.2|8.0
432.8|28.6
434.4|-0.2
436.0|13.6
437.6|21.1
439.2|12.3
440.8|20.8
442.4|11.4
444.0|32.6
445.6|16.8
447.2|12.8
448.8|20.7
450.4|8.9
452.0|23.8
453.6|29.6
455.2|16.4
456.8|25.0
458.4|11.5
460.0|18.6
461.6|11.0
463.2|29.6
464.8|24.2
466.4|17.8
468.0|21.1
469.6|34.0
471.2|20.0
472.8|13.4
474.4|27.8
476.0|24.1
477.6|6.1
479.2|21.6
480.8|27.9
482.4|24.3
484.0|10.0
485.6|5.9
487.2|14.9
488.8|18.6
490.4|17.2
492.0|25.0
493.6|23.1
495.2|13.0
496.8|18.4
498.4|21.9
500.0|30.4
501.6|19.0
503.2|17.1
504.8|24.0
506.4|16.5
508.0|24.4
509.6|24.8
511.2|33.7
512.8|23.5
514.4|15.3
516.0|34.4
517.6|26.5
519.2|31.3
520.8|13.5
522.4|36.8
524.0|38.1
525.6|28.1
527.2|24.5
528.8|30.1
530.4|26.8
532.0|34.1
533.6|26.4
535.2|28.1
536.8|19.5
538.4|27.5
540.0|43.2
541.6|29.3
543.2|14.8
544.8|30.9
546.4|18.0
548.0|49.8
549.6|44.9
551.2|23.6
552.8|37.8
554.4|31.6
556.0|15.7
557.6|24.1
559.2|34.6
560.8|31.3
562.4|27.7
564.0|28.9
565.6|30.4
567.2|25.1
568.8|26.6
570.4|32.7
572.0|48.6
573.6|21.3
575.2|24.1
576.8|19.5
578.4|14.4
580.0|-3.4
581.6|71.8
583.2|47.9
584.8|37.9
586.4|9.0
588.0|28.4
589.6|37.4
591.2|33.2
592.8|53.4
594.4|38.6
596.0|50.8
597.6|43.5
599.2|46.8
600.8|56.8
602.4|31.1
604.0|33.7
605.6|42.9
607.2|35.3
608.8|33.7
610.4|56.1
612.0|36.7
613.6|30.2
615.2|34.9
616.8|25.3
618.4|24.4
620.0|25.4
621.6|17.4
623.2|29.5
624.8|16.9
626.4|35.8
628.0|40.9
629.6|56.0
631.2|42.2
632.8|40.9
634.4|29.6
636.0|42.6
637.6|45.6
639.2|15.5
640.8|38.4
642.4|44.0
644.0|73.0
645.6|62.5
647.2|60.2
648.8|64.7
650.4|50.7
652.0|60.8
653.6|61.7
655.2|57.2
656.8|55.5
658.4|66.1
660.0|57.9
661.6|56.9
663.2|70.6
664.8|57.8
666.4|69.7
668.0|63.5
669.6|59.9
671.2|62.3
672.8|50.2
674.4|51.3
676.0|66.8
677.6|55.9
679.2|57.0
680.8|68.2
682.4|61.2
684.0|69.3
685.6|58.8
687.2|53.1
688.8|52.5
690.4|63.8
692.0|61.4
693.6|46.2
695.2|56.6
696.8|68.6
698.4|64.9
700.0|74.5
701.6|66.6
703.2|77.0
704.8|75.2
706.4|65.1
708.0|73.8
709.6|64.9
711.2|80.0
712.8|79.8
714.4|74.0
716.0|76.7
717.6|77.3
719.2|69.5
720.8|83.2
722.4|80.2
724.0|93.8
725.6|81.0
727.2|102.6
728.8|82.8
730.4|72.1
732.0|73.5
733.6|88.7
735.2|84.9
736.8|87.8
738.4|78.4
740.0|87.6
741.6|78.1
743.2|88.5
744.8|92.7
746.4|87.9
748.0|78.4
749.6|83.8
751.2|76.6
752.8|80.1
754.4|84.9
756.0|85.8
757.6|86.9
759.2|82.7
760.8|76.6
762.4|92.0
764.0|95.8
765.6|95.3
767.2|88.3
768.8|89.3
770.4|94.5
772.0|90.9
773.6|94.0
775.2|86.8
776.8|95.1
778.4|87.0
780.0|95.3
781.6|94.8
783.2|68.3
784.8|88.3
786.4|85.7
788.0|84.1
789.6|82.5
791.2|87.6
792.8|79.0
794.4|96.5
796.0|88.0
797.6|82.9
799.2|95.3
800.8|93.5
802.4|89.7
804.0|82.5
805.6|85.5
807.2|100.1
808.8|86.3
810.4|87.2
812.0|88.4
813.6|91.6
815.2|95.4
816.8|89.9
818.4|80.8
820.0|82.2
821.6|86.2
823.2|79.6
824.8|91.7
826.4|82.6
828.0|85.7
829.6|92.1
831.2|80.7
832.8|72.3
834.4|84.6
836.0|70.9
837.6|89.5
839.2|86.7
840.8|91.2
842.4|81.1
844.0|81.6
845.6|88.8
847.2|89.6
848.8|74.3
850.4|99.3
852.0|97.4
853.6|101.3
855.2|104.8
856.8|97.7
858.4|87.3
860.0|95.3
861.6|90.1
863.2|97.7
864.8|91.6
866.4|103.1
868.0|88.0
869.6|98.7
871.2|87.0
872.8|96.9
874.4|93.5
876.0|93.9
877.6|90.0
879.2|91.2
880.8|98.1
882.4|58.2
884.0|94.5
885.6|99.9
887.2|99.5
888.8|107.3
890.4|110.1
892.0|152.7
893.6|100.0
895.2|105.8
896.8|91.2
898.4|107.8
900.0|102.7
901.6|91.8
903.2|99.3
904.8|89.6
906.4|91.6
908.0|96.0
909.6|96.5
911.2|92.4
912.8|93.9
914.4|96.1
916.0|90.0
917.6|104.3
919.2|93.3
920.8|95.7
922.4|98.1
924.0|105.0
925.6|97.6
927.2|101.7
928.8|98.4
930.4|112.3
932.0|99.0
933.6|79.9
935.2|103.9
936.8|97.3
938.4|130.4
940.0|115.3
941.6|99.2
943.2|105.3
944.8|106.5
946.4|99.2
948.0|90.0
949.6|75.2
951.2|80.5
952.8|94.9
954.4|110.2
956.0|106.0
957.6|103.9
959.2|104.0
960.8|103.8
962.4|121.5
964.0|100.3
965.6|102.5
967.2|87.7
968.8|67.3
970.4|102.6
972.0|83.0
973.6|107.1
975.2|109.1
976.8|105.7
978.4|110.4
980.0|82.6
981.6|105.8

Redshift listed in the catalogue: 0.61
